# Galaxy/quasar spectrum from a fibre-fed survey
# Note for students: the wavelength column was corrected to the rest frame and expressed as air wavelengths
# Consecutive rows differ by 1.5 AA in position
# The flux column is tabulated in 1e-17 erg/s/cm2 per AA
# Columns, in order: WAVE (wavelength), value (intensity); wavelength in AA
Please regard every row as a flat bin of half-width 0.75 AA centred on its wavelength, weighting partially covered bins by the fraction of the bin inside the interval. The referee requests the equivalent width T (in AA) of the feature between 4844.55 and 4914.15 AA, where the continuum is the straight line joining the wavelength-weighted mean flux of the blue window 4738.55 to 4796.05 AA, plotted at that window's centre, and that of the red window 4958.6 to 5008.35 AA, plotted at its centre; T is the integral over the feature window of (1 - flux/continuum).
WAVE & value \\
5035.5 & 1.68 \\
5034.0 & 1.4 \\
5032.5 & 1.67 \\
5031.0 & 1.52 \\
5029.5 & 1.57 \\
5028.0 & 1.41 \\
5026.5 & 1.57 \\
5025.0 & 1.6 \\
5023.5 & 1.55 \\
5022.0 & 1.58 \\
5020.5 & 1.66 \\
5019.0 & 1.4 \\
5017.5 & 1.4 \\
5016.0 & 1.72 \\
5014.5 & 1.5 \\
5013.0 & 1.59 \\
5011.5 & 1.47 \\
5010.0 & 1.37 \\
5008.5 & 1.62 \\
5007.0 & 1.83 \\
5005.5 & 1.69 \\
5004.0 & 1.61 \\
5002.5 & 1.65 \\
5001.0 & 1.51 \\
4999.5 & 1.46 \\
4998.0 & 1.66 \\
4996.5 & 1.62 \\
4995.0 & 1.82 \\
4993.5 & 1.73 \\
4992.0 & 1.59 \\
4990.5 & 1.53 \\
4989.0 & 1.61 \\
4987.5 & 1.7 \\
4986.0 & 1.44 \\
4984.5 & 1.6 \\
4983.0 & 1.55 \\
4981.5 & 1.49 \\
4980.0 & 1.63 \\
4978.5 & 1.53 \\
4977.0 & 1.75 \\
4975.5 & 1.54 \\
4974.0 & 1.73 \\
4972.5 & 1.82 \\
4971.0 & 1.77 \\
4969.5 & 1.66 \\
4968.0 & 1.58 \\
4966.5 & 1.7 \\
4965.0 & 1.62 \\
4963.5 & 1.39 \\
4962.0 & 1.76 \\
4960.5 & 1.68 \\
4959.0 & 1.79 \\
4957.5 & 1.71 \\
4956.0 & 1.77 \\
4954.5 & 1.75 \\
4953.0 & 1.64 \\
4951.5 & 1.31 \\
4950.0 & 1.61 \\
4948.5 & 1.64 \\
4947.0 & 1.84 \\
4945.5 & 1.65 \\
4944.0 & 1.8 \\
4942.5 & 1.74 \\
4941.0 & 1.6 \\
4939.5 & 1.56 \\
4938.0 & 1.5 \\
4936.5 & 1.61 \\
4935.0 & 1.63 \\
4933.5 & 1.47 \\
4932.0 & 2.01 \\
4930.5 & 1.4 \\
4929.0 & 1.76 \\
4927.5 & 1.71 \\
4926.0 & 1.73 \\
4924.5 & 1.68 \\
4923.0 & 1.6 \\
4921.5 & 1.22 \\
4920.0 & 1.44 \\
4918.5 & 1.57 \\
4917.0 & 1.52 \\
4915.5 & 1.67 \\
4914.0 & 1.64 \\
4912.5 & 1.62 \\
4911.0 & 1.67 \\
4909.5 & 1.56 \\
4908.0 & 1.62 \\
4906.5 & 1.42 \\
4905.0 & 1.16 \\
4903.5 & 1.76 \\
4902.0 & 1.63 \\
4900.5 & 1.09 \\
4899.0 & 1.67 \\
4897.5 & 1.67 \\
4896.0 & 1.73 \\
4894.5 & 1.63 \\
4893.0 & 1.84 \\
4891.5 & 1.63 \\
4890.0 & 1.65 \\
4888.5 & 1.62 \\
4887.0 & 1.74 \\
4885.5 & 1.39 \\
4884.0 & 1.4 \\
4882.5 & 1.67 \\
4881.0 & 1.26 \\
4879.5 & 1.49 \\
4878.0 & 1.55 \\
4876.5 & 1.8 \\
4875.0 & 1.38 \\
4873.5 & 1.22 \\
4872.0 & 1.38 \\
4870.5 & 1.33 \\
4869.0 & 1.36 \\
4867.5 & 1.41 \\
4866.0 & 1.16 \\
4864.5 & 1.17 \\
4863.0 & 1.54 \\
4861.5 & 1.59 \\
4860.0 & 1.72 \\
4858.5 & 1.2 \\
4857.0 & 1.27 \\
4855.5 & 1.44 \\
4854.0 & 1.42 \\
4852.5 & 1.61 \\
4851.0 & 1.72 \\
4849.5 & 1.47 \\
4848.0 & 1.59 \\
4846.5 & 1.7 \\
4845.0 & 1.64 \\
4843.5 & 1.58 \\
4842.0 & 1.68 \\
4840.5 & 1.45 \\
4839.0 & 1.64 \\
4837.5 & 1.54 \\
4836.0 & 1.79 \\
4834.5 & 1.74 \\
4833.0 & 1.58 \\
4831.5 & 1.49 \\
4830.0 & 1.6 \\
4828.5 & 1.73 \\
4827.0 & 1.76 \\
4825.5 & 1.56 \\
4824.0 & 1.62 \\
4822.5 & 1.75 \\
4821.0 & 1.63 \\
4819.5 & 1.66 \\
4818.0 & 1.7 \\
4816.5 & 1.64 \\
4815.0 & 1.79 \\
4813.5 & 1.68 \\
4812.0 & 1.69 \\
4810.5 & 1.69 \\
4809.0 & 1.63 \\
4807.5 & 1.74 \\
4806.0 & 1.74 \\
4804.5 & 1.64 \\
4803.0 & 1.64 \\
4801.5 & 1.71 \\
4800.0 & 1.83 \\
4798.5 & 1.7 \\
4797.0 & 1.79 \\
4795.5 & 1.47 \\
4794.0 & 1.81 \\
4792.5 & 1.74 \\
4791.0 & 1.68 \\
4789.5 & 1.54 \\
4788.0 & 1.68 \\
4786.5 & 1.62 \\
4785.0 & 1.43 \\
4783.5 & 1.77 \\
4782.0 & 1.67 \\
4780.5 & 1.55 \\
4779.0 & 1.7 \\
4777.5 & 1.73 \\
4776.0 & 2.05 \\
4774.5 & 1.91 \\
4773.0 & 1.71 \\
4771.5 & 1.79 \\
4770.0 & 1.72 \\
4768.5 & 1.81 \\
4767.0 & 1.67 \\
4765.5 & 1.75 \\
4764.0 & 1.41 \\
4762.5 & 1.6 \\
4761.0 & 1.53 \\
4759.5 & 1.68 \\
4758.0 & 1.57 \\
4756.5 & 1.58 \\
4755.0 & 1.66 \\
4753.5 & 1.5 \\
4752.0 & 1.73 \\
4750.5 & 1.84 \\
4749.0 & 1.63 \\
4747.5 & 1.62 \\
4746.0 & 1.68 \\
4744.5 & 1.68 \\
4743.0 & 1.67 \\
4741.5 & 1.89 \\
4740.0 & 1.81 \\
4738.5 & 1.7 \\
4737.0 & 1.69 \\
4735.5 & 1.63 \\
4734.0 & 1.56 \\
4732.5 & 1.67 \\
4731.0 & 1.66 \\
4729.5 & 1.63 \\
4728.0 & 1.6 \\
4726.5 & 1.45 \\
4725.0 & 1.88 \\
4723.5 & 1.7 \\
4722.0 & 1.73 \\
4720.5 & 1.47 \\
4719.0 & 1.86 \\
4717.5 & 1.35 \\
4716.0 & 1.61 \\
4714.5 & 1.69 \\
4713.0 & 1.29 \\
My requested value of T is 6.1 AA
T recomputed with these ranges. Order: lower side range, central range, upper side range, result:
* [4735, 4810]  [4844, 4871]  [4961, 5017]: 3.2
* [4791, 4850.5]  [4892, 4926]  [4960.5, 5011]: 1.5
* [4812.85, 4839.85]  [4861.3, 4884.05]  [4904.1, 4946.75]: 3.0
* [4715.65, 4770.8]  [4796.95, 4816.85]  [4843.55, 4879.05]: -2.0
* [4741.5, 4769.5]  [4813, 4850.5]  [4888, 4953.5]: -0.3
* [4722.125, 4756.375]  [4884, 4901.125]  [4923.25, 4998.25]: 0.6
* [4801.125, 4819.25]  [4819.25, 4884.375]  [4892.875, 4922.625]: 4.1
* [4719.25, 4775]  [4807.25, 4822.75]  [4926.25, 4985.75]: -0.2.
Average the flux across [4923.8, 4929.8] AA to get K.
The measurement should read 1.72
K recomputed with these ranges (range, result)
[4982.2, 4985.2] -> 1.57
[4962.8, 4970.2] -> 1.59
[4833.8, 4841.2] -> 1.63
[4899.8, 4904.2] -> 1.49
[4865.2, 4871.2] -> 1.31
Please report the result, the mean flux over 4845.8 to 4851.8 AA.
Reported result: 1.62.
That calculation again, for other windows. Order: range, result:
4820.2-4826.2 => 1.64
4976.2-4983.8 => 1.59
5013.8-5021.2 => 1.54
